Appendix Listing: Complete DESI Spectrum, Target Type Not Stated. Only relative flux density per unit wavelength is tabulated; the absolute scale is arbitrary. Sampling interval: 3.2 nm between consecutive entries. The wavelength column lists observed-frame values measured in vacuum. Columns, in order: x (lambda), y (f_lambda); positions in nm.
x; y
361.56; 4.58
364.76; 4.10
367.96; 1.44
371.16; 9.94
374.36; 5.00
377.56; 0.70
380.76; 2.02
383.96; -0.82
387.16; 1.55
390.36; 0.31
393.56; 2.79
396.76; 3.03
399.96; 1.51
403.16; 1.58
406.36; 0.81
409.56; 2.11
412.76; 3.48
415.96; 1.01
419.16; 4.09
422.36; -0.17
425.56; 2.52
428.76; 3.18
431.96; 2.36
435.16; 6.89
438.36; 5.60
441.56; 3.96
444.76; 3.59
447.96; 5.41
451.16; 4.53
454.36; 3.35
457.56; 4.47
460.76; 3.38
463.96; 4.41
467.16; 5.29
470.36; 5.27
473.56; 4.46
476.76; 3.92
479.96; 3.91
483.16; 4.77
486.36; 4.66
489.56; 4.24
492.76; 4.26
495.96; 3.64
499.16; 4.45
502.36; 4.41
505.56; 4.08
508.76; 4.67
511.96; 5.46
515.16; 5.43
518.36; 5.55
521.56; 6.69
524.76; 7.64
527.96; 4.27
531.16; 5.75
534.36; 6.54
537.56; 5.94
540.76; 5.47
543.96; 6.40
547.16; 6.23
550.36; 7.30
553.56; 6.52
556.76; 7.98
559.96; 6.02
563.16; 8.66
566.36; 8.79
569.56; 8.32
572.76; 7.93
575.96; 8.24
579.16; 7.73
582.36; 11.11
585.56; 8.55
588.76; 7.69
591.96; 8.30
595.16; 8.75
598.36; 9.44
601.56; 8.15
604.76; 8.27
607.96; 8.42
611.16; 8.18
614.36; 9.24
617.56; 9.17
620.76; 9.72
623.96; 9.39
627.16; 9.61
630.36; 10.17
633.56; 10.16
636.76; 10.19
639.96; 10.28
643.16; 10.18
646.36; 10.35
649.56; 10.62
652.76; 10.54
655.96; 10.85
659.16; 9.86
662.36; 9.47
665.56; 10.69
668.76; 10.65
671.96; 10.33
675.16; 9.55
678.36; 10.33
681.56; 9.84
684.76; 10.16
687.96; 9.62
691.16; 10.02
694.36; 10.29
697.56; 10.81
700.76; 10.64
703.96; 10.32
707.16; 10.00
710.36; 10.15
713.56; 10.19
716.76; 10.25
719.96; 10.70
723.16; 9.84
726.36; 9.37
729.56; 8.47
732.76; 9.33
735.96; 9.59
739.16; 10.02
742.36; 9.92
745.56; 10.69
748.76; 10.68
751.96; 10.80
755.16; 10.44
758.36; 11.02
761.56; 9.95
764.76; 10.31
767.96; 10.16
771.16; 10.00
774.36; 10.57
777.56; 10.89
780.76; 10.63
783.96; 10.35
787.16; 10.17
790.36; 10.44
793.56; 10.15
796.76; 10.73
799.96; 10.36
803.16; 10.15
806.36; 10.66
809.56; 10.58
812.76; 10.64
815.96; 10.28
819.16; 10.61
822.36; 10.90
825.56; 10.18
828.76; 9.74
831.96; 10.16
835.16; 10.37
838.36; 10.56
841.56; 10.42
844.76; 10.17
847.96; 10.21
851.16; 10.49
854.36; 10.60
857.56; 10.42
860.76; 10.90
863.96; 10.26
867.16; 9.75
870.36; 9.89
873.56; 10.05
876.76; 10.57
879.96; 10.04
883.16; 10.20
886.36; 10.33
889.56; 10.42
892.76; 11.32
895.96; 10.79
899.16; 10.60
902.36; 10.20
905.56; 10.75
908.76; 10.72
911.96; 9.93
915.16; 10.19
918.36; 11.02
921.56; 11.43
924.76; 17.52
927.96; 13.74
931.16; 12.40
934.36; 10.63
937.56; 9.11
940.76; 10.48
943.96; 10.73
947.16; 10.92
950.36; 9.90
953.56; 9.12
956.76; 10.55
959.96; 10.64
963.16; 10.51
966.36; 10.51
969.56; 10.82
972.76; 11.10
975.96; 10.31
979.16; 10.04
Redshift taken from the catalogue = 0.41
